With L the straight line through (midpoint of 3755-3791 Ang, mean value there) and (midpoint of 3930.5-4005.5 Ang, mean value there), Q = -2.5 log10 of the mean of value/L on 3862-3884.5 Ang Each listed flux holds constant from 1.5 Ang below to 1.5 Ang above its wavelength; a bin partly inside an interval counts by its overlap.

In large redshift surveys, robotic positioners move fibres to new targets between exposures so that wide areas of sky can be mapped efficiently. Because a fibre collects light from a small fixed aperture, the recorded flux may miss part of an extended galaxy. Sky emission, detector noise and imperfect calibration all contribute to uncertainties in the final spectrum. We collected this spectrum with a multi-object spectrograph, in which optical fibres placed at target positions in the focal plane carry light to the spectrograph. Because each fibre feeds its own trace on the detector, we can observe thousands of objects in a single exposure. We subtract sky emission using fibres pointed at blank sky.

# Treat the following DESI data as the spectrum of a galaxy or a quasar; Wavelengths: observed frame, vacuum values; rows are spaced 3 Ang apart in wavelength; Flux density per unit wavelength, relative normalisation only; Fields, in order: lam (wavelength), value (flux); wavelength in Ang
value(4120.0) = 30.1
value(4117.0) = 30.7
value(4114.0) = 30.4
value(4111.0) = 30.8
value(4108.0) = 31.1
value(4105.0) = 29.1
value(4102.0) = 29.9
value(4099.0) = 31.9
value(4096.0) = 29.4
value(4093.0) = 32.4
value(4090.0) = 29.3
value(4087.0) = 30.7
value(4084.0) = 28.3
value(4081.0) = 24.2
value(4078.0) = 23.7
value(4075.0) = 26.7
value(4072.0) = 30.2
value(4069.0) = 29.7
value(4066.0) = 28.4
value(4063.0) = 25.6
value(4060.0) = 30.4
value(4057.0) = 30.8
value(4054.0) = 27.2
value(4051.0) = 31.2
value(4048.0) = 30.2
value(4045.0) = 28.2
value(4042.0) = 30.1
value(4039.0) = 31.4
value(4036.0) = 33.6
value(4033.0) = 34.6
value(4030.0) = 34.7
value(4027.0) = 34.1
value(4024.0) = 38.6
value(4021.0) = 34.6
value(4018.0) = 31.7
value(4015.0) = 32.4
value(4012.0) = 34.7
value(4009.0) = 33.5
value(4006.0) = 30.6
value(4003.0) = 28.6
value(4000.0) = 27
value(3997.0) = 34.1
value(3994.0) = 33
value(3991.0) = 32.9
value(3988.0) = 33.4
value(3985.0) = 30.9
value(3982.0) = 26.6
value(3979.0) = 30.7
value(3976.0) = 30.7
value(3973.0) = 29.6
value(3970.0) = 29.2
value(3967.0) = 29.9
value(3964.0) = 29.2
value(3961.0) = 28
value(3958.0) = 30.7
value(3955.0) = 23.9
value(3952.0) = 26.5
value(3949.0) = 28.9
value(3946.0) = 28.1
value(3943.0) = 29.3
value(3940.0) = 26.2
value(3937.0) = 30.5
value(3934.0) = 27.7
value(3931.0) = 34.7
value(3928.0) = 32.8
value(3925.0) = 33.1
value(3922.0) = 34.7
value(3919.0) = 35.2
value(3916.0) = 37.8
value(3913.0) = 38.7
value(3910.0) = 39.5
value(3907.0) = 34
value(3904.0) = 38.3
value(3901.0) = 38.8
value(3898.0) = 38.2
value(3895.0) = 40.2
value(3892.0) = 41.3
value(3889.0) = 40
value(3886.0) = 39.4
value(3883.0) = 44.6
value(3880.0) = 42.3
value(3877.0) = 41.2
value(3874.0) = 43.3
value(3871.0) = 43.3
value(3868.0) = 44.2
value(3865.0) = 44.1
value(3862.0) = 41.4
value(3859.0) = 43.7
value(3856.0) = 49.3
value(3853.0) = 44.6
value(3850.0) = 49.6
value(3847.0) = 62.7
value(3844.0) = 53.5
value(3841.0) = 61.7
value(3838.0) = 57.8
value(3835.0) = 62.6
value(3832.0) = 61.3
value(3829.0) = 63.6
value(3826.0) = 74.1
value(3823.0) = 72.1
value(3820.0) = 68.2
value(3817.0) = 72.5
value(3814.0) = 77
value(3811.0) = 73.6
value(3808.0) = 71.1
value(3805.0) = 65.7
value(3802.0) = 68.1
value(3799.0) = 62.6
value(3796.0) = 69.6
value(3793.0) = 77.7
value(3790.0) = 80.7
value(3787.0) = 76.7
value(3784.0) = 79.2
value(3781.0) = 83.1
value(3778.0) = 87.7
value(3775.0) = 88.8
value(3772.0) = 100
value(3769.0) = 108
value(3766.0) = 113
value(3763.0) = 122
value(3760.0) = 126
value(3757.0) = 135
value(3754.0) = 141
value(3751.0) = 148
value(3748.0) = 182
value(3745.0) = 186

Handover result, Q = 0.43 mag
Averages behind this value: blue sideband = 101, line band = 43.2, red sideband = 29.6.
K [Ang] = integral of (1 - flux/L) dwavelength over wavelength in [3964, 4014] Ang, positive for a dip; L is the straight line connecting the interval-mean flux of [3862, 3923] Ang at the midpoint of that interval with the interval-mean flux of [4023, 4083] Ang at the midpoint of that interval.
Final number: 4.5 Ang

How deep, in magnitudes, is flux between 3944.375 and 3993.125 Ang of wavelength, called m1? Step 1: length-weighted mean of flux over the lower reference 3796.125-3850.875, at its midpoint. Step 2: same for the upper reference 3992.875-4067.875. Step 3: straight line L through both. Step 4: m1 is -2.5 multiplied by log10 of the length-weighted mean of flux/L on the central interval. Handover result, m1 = 0.37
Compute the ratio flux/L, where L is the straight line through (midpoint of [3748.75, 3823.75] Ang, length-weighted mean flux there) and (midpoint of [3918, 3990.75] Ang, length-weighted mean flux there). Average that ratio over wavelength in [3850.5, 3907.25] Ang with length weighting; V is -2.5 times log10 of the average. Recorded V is 0.341 mag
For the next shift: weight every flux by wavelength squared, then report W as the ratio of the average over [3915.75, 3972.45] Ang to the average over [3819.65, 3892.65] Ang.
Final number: 0.61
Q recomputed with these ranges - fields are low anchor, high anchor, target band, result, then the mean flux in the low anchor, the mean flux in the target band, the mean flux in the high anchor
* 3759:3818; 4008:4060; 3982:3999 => 0.28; 84.9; 32.1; 32.4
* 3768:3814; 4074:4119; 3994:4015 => 0.37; 79.1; 31.6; 29.3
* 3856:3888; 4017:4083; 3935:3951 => 0.31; 43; 28.5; 30.4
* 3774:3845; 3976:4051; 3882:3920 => 0.35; 71.2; 38.9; 32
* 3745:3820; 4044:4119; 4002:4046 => 0.27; 97.4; 32.9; 29.2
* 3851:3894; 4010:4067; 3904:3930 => 0.12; 43.1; 35.9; 31.8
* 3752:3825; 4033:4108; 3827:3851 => 0.29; 88.6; 59.6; 29.4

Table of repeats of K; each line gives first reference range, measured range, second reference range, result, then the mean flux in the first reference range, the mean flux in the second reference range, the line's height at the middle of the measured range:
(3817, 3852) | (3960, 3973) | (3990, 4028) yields 3.5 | 62.6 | 32.7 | 40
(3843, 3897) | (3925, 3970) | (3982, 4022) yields 9.7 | 44.8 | 31.9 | 37.2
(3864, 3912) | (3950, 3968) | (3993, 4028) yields 4.0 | 40.7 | 32.7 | 36.1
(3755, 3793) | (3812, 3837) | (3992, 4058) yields 5.0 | 99.7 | 32.1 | 86.1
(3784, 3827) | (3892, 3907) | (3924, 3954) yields 1.3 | 72.3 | 29.6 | 42.3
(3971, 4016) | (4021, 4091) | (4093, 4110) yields 1.4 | 31.2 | 30.5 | 30.8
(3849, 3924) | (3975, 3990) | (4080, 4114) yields 2.2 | 41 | 29.8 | 35.9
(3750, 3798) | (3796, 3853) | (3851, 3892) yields 4.6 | 101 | 43.2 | 71.2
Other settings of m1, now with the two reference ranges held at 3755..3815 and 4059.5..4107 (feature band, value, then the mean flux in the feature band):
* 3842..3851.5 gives 0.35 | 55.6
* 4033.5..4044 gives 0.19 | 31.8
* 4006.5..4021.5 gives 0.28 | 33.1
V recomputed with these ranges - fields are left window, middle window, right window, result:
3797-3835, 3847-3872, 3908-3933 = 0.19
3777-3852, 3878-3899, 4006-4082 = 0.35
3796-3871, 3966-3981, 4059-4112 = 0.39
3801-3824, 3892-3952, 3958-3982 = 0.23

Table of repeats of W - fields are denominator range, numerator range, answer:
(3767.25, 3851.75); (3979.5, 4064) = 0.49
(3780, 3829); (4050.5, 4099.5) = 0.45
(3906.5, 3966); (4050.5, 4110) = 0.99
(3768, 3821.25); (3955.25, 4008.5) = 0.43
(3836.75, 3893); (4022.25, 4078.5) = 0.72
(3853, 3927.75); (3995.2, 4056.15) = 0.85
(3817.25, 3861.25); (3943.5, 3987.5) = 0.52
